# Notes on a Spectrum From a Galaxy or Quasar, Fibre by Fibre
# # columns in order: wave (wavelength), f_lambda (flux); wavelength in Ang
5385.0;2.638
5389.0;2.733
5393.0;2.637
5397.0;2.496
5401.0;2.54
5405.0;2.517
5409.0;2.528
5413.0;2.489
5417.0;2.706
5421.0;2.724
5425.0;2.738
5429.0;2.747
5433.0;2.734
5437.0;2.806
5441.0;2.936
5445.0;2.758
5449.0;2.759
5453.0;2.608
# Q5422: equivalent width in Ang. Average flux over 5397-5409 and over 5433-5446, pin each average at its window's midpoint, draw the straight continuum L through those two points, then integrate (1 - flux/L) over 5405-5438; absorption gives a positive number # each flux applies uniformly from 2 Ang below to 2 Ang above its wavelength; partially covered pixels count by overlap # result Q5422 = 0.1 Ang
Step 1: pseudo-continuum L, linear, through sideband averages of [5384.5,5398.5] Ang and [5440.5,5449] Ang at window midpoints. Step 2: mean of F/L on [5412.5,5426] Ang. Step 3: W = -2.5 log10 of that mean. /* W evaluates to 0.02 mag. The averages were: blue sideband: 2.63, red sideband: 2.81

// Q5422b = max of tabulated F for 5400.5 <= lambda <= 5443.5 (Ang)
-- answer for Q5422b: 2.936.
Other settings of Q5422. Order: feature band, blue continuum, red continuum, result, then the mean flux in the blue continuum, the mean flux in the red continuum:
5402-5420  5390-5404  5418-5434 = 0.54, 2.57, 2.73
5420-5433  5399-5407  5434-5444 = -0.01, 2.53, 2.85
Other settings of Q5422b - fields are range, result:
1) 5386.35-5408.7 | 2.733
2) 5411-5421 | 2.724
